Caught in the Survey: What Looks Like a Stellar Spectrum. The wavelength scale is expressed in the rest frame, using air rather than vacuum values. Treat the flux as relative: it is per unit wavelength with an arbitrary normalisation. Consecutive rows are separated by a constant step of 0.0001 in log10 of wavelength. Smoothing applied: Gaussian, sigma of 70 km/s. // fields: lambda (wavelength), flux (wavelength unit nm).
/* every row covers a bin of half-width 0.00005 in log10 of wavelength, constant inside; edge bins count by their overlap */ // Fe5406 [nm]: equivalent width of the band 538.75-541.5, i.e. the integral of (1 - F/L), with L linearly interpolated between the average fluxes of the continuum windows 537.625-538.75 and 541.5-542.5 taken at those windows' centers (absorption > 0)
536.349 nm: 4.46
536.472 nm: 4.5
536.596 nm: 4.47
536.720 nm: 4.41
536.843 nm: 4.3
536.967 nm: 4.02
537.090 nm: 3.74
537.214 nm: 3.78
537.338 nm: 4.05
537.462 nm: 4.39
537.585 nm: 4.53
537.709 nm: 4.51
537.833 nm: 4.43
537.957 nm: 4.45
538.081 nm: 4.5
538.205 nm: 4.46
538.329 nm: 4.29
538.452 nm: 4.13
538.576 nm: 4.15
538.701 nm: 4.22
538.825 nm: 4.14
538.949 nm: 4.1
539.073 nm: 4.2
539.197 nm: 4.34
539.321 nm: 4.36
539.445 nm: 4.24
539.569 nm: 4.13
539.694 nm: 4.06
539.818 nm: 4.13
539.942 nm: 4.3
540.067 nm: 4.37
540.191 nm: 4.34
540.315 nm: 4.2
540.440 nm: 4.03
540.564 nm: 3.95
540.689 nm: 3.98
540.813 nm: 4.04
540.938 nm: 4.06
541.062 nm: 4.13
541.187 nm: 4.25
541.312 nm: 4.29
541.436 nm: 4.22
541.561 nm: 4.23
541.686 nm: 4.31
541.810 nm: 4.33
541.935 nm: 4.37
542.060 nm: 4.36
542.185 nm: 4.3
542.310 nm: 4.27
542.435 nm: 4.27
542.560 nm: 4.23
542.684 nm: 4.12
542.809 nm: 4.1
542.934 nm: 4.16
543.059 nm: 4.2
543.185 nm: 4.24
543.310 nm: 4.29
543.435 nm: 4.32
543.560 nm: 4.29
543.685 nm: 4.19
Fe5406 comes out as 0.10 nm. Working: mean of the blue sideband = 4.35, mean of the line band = 4.18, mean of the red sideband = 4.3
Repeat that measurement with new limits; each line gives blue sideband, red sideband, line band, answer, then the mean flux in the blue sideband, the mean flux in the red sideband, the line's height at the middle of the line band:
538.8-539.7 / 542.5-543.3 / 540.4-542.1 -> 0.00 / 4.21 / 4.18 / 4.19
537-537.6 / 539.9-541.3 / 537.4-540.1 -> -0.12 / 4.06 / 4.15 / 4.1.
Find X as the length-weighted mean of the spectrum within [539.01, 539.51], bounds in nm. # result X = 4.29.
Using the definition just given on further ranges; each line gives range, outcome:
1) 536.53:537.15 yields 4.19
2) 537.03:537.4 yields 3.85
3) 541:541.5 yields 4.22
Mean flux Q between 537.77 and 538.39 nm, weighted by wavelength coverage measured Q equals 4.42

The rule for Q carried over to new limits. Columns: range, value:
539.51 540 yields 4.15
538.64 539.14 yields 4.17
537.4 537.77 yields 4.48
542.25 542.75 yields 4.23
